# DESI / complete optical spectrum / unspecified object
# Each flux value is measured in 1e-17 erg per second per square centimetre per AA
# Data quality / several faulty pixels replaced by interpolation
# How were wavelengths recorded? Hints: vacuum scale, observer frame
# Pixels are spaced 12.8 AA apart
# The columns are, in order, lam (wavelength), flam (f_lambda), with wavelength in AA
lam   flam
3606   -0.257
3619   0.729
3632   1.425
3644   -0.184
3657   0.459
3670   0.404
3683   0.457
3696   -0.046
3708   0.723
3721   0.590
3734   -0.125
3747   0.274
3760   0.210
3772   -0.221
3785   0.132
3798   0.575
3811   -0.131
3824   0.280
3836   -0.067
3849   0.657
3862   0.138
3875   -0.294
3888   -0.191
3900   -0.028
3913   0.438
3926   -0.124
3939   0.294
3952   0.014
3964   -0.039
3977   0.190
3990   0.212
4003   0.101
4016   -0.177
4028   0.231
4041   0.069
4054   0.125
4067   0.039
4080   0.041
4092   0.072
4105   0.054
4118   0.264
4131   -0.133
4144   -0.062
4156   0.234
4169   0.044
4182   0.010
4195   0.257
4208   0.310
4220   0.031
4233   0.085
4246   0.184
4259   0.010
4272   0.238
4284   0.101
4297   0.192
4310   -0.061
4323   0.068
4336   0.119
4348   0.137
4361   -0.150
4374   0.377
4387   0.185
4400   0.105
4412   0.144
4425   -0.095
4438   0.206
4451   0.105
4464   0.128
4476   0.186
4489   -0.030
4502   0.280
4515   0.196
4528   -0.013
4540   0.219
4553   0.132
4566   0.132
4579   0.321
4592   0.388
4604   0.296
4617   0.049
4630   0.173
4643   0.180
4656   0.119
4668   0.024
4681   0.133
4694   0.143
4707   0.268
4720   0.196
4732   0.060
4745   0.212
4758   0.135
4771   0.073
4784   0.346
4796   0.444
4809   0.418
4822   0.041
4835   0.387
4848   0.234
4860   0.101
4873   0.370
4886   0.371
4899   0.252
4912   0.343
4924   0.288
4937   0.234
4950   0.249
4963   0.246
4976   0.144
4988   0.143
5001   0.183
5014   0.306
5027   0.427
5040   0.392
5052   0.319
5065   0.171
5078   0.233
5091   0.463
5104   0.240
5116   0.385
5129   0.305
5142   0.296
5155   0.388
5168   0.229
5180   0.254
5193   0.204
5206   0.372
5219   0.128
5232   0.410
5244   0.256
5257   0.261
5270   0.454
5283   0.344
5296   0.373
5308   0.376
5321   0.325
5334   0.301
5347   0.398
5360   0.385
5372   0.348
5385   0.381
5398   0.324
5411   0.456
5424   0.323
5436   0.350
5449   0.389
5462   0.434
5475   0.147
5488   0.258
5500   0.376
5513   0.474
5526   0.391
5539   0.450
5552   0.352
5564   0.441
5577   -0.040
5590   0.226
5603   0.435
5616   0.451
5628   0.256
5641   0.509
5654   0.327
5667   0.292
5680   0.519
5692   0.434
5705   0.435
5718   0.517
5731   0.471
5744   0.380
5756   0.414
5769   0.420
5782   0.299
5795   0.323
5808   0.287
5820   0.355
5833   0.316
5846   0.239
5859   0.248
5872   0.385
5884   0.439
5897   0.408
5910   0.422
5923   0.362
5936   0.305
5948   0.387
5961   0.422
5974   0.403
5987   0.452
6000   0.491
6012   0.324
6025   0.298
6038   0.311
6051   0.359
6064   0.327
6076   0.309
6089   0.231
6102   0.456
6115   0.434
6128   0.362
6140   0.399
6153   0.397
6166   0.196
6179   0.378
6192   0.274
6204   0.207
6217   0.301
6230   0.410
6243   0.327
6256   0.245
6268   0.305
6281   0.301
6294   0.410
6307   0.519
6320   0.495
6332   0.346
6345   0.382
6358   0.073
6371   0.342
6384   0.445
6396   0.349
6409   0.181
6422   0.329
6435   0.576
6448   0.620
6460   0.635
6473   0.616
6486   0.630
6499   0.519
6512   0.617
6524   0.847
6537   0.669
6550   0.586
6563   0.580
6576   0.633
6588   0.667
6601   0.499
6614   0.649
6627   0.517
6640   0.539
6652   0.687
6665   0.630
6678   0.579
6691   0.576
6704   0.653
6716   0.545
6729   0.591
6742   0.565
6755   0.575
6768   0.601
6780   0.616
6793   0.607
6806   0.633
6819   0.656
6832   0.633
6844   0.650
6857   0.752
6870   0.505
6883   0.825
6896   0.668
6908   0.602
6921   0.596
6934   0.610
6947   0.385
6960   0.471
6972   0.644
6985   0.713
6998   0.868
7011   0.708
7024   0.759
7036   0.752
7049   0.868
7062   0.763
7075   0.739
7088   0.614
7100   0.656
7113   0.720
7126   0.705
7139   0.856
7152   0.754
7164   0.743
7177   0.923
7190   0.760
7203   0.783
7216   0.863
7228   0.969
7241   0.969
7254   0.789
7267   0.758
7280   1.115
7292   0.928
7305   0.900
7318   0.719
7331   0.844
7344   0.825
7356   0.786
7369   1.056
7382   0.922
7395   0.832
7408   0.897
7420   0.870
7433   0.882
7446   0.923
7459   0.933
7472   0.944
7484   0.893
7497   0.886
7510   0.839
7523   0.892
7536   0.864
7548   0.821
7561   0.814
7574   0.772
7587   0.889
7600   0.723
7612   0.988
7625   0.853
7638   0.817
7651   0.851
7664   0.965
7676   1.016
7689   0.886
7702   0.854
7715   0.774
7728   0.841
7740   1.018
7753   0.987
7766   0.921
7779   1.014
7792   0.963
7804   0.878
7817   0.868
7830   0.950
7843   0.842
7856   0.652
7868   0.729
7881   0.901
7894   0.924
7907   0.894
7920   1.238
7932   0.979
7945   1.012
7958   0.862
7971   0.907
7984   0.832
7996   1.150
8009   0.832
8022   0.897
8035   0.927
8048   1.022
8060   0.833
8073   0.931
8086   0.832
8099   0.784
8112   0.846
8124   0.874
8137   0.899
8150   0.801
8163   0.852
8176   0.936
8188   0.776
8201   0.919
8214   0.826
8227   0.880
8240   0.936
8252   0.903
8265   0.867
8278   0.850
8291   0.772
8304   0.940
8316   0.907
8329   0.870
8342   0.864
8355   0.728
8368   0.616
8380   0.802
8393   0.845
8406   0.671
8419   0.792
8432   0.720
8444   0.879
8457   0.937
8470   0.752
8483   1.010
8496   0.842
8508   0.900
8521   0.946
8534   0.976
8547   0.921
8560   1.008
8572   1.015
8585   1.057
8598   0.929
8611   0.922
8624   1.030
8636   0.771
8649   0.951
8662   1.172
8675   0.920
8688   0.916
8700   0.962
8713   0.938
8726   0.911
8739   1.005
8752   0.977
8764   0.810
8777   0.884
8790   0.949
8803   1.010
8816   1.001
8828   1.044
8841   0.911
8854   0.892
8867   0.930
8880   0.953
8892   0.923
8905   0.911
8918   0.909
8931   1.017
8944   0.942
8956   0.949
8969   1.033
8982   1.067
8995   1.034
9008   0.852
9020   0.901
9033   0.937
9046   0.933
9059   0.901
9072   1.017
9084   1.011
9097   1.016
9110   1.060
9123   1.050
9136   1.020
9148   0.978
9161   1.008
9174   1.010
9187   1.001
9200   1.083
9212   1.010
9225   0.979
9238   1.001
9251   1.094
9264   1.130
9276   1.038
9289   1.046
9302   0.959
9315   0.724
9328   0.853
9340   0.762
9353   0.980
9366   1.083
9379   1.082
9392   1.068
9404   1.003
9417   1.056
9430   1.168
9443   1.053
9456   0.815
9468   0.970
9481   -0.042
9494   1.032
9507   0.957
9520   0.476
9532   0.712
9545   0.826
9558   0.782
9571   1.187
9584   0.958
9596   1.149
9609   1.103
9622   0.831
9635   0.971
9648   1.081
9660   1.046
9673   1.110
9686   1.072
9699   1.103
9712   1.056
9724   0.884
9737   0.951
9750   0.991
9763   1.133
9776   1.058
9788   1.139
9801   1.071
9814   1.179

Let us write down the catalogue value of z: 0.62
